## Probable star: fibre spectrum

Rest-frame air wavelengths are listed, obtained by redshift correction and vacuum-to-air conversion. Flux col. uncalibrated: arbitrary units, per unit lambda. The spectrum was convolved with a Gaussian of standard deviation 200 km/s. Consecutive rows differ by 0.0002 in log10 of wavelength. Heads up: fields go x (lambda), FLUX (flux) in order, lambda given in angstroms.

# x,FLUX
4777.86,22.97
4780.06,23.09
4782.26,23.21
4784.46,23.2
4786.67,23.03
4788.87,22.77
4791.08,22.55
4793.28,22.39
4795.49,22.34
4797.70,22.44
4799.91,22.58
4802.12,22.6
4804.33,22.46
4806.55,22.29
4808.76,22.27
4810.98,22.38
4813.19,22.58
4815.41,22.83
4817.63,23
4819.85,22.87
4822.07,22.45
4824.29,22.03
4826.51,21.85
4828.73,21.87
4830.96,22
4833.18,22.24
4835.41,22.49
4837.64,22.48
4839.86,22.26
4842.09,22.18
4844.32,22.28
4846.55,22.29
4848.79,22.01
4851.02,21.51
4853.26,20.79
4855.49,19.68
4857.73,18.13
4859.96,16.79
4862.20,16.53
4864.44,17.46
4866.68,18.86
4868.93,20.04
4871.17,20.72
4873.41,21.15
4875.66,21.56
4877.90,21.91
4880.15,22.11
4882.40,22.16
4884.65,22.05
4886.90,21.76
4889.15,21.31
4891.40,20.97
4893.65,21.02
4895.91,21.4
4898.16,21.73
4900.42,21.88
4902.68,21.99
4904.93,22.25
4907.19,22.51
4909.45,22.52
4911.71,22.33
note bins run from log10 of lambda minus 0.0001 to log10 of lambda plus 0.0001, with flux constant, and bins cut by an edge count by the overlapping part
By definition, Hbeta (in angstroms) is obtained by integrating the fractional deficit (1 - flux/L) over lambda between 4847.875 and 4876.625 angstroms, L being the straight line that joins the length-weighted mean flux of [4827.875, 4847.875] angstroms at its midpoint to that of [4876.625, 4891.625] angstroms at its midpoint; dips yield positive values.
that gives 3.1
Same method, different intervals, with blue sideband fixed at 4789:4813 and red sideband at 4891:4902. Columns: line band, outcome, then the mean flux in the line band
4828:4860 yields 0.9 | 21.4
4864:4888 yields 0.7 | 21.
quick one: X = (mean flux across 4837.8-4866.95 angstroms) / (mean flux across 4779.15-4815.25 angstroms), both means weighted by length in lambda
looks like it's 0.9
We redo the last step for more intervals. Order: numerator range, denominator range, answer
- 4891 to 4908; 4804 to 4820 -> 0.96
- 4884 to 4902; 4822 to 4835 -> 0.97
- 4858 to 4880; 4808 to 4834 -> 0.87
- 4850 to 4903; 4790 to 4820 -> 0.91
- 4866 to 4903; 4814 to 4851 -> 0.96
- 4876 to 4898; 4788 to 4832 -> 0.96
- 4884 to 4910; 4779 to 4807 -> 0.96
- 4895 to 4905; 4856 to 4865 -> 1.26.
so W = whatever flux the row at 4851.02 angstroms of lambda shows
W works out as 21.51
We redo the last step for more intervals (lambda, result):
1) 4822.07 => 22.45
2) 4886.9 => 21.76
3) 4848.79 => 22.01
